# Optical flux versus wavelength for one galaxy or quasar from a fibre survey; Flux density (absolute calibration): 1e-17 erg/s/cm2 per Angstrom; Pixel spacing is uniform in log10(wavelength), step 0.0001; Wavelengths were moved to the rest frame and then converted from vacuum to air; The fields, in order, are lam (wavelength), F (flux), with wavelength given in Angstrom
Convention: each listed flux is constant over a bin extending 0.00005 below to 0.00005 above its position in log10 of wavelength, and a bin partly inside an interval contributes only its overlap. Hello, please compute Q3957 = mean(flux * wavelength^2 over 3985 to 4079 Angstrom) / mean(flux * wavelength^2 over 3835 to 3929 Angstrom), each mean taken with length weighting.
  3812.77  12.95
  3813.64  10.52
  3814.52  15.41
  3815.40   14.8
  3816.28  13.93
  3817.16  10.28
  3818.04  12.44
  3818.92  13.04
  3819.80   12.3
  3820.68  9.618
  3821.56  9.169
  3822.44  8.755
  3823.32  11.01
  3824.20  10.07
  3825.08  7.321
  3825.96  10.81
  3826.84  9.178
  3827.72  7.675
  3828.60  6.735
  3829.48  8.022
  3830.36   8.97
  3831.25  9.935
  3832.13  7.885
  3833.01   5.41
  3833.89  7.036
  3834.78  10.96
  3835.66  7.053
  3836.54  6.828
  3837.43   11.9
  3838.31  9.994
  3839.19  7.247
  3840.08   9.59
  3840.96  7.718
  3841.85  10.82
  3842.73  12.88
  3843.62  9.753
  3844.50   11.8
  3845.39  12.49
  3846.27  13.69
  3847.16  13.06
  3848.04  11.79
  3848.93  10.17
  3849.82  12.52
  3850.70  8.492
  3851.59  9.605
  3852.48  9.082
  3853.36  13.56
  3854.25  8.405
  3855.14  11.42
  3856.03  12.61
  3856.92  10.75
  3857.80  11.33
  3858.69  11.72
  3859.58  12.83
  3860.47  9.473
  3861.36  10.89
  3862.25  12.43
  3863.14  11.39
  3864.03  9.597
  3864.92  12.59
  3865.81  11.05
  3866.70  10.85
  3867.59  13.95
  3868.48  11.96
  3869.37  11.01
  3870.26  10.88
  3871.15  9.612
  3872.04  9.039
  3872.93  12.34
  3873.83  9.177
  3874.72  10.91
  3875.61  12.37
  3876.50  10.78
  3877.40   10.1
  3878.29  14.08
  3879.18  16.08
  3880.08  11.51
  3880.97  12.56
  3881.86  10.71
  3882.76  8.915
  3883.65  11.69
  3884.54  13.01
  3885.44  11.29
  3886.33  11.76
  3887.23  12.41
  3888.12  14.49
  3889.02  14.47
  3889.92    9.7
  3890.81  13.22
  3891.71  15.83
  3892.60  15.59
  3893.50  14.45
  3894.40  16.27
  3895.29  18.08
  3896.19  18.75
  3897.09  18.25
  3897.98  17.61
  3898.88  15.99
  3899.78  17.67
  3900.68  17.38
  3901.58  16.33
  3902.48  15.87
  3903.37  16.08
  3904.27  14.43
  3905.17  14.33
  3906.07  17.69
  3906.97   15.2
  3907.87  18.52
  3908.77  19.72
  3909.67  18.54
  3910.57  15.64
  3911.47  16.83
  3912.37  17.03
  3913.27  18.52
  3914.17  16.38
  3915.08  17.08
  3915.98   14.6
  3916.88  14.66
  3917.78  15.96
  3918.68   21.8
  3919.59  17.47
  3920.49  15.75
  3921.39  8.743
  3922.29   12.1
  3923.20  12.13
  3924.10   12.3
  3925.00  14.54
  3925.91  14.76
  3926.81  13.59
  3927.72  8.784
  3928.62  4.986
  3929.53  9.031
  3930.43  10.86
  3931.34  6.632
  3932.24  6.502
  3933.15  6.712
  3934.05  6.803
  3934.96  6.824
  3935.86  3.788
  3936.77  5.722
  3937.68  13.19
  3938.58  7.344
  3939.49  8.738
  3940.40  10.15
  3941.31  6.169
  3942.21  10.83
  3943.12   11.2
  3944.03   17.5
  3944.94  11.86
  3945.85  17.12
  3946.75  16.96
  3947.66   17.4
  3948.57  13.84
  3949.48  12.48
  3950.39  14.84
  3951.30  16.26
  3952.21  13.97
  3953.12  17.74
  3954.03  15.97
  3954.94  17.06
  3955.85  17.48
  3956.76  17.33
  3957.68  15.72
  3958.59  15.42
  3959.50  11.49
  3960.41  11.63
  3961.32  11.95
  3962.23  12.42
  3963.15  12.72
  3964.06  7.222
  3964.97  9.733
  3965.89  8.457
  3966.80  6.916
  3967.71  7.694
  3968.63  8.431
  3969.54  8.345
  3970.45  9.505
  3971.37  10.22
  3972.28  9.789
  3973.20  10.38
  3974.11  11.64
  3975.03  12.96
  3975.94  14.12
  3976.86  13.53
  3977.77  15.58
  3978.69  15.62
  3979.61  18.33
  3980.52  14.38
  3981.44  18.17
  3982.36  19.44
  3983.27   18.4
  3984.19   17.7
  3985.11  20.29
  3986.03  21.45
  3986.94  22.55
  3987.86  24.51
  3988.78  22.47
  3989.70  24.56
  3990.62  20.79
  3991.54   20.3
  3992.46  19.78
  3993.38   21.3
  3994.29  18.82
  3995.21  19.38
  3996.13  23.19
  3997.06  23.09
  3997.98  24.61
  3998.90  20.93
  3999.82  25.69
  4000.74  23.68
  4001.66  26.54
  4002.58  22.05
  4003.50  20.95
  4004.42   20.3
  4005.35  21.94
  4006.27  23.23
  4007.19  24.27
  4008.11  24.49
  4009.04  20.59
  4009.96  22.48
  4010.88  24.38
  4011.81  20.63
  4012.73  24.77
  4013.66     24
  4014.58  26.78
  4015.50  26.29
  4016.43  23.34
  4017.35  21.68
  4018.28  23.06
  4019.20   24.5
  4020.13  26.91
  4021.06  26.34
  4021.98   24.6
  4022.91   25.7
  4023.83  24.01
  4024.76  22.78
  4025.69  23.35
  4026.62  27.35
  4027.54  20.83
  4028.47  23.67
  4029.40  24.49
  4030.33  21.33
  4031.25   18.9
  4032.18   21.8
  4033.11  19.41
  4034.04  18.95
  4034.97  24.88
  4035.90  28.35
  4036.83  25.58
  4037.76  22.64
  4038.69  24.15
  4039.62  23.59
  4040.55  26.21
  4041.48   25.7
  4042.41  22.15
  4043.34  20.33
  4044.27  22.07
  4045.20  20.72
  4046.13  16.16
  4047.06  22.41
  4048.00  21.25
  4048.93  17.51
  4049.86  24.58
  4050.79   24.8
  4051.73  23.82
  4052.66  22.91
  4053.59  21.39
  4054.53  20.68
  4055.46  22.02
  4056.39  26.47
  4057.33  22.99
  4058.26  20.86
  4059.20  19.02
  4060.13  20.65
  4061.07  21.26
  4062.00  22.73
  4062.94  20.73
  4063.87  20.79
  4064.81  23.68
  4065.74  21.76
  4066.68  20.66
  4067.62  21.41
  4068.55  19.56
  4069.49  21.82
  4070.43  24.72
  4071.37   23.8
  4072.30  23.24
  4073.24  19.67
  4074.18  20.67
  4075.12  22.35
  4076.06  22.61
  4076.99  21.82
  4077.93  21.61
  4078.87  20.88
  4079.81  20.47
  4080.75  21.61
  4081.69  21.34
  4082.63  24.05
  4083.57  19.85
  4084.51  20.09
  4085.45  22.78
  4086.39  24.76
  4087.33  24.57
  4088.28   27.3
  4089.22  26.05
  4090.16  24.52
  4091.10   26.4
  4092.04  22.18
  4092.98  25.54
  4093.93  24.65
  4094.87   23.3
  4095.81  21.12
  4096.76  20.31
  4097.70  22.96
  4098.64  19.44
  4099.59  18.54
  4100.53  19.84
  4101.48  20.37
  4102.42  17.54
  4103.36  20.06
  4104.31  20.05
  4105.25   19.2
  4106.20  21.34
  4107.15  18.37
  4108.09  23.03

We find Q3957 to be 1.87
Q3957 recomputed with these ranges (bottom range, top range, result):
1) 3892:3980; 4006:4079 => 1.79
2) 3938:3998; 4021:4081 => 1.55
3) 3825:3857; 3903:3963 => 1.43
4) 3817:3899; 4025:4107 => 2.17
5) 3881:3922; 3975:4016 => 1.44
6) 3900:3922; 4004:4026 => 1.53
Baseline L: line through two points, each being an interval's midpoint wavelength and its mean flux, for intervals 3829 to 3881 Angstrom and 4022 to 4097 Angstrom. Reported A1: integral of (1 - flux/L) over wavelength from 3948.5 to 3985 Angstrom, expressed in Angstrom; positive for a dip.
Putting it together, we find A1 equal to 7.9 Angstrom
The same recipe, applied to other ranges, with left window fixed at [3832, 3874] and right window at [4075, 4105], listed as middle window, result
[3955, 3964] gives 1.1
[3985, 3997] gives -3.0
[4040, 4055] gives -1.5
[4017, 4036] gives -4.4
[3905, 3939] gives 2.2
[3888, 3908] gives -4.9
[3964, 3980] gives 5.2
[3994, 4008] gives -3.8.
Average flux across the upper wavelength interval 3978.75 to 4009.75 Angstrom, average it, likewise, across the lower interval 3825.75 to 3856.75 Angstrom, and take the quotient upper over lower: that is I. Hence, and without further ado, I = 2.17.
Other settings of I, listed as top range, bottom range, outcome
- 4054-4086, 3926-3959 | 1.83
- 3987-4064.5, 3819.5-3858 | 2.30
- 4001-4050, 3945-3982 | 1.74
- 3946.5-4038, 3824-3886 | 1.80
